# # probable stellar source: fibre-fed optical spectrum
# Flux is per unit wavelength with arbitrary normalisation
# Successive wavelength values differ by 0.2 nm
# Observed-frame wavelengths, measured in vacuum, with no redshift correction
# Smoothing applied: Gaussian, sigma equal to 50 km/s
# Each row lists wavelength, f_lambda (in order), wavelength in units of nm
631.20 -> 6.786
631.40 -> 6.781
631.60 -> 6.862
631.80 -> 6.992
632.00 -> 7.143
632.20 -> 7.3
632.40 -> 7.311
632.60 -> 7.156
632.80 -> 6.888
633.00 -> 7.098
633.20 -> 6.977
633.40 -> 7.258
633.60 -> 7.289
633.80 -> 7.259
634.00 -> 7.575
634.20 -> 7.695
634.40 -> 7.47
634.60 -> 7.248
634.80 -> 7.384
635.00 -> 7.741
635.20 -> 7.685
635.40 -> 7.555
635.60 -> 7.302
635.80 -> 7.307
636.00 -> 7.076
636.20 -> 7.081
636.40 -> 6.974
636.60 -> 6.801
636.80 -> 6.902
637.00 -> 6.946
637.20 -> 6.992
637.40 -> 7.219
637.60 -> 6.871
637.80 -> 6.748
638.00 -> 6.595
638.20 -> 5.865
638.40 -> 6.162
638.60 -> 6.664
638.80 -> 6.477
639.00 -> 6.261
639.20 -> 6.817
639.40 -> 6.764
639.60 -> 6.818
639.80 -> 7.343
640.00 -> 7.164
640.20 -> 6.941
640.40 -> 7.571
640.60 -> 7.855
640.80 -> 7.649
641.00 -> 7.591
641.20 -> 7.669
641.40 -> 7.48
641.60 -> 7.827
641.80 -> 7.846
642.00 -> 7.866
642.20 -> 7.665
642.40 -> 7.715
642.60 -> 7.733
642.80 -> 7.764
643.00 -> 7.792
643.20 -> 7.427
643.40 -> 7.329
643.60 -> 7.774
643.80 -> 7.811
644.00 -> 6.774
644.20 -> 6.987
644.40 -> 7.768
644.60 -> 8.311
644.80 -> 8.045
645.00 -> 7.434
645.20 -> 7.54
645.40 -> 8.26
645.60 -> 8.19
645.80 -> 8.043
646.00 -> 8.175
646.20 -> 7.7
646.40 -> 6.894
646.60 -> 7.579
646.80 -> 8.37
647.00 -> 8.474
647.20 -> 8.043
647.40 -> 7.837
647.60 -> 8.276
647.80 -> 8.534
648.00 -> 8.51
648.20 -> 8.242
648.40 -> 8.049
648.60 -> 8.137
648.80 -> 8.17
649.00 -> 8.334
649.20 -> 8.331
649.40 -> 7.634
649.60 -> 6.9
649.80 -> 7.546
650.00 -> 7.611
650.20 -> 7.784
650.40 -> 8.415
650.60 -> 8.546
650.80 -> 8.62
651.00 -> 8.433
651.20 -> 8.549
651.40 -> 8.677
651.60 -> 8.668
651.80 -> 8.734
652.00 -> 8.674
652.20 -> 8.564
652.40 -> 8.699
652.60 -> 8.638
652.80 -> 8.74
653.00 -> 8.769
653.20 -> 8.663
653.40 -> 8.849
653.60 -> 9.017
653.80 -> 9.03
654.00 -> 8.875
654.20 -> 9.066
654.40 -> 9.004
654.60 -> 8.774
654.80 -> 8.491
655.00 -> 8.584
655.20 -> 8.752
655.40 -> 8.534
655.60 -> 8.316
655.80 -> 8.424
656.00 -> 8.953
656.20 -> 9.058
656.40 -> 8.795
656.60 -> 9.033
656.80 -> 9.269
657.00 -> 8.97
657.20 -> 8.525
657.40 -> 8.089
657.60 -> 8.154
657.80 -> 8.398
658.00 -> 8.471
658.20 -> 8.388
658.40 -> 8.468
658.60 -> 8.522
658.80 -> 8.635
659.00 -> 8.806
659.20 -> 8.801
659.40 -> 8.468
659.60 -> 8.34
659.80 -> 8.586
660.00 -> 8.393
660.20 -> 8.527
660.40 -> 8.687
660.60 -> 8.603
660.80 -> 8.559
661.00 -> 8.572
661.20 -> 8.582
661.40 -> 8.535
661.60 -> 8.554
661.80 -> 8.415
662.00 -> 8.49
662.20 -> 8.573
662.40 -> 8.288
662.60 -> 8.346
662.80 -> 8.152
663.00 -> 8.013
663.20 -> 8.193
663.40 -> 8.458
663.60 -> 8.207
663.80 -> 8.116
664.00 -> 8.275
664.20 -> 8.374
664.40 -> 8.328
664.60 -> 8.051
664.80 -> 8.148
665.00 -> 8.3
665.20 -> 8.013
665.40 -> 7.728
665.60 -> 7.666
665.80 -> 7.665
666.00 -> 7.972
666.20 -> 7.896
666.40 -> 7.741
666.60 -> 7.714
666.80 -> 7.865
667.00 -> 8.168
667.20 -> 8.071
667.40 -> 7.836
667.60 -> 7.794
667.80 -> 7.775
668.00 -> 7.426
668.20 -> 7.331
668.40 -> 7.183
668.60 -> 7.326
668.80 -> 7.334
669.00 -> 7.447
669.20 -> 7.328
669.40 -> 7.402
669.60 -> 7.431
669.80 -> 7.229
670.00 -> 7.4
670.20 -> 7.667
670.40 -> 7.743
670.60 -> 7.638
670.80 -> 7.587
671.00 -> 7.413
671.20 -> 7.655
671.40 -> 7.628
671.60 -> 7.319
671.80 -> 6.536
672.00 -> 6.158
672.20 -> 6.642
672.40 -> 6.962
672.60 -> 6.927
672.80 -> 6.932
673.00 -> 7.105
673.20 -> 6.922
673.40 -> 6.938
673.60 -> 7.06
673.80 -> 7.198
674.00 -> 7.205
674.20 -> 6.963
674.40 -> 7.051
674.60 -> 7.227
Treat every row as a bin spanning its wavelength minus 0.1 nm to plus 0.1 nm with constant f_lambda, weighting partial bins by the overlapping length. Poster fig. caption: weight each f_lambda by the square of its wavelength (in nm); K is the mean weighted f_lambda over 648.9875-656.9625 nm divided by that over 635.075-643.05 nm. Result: 1.25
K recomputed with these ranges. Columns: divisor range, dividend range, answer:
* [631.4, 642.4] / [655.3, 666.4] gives 1.26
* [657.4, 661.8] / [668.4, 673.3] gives 0.88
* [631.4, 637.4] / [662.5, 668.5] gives 1.21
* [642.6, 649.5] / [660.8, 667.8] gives 1.09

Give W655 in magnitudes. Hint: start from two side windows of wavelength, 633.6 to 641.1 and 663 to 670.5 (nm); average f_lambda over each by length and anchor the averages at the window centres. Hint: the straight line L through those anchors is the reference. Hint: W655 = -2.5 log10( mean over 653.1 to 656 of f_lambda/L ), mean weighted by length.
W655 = -0.17 mag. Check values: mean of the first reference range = 7.09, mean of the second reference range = 7.8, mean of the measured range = 8.75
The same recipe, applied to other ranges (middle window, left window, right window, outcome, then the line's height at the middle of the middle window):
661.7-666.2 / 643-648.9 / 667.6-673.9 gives -0.103 mag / 7.43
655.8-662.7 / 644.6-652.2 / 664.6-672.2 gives -0.100 mag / 7.82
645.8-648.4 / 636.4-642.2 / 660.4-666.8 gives -0.086 mag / 7.44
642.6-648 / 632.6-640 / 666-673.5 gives -0.100 mag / 7.13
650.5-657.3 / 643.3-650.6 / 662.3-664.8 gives -0.092 mag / 8.03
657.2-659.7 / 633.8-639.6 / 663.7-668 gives -0.100 mag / 7.72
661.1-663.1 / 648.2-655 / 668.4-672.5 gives -0.079 mag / 7.8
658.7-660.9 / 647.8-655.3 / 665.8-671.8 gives -0.071 mag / 8.04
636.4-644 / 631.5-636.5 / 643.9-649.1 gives 0.060 mag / 7.6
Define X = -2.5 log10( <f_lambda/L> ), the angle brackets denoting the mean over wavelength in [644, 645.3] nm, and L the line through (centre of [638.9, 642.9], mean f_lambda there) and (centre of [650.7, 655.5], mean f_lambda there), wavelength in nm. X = 0.03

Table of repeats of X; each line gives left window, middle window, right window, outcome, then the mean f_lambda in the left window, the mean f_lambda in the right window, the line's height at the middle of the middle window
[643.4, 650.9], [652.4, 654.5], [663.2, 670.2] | -0.13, 7.93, 7.8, 7.89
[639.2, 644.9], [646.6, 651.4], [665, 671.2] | -0.08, 7.53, 7.64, 7.56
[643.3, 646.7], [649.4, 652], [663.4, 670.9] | -0.07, 7.68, 7.77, 7.71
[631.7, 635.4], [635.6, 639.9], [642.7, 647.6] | 0.10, 7.31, 7.77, 7.48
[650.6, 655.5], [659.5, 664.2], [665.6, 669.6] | -0.05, 8.72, 7.64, 8.07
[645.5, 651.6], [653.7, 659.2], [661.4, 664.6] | -0.06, 8.1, 8.32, 8.22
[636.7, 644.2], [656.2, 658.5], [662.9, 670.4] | -0.14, 7.2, 7.81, 7.59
